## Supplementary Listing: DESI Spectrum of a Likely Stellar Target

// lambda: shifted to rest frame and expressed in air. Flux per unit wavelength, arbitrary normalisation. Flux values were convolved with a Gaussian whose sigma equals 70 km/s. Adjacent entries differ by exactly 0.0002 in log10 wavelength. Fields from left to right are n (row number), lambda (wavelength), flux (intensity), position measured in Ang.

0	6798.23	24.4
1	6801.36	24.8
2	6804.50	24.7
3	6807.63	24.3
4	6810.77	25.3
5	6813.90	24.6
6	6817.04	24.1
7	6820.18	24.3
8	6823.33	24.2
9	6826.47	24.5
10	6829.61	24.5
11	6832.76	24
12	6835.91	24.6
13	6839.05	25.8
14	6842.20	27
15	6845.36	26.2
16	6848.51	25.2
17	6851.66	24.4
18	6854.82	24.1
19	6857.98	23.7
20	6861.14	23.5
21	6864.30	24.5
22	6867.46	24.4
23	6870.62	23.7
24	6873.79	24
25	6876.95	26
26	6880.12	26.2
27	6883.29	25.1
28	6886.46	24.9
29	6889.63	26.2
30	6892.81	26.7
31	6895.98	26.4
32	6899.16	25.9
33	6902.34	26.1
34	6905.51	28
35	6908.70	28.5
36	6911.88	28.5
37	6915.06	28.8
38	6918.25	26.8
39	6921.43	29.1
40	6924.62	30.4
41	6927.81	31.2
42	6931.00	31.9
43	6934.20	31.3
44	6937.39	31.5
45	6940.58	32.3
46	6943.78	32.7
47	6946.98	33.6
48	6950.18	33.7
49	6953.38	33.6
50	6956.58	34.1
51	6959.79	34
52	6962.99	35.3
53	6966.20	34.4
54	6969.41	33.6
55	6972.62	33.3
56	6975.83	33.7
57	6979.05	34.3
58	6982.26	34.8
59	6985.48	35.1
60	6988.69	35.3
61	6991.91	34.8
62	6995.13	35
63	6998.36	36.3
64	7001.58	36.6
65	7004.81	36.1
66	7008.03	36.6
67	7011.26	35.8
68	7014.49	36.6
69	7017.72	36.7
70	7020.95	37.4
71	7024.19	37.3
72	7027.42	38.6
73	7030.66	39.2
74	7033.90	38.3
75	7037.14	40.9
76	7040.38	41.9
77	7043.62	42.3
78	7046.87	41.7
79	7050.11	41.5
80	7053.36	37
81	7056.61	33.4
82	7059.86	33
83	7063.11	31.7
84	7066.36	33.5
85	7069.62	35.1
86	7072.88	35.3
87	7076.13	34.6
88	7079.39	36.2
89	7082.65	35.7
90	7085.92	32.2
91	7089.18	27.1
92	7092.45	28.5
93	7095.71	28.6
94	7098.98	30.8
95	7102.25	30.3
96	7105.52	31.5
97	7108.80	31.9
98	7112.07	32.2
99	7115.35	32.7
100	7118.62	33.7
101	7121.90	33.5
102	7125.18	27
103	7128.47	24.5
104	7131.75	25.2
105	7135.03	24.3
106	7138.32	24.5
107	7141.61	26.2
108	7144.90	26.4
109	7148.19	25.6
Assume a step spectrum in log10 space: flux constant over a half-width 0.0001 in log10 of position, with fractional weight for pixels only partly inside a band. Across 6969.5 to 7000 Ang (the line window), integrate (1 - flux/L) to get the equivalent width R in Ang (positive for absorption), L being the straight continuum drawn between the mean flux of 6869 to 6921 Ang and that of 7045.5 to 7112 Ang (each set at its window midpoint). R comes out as -4.94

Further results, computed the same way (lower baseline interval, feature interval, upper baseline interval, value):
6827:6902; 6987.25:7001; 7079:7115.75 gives -3.33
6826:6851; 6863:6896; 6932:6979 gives 3.35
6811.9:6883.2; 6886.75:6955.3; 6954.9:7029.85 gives 1.44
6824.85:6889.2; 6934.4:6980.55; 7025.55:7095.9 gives -4.91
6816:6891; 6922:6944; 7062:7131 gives -3.57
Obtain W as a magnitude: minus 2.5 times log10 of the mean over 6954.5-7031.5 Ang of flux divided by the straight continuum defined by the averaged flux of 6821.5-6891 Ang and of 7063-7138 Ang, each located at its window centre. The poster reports -0.25 mag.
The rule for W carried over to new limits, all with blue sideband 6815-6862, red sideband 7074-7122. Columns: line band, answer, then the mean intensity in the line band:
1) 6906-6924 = -0.06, 28.4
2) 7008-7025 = -0.23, 36.7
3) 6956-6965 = -0.22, 34.5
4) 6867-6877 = 0.06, 24.3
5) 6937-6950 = -0.18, 32.8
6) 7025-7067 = -0.24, 38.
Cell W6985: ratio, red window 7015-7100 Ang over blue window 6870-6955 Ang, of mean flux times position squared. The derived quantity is 1.3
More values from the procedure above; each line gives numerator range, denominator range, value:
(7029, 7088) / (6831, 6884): 1.57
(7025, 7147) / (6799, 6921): 1.38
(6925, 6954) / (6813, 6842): 1.35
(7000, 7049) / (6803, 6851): 1.64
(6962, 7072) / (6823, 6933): 1.45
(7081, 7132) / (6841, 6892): 1.31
